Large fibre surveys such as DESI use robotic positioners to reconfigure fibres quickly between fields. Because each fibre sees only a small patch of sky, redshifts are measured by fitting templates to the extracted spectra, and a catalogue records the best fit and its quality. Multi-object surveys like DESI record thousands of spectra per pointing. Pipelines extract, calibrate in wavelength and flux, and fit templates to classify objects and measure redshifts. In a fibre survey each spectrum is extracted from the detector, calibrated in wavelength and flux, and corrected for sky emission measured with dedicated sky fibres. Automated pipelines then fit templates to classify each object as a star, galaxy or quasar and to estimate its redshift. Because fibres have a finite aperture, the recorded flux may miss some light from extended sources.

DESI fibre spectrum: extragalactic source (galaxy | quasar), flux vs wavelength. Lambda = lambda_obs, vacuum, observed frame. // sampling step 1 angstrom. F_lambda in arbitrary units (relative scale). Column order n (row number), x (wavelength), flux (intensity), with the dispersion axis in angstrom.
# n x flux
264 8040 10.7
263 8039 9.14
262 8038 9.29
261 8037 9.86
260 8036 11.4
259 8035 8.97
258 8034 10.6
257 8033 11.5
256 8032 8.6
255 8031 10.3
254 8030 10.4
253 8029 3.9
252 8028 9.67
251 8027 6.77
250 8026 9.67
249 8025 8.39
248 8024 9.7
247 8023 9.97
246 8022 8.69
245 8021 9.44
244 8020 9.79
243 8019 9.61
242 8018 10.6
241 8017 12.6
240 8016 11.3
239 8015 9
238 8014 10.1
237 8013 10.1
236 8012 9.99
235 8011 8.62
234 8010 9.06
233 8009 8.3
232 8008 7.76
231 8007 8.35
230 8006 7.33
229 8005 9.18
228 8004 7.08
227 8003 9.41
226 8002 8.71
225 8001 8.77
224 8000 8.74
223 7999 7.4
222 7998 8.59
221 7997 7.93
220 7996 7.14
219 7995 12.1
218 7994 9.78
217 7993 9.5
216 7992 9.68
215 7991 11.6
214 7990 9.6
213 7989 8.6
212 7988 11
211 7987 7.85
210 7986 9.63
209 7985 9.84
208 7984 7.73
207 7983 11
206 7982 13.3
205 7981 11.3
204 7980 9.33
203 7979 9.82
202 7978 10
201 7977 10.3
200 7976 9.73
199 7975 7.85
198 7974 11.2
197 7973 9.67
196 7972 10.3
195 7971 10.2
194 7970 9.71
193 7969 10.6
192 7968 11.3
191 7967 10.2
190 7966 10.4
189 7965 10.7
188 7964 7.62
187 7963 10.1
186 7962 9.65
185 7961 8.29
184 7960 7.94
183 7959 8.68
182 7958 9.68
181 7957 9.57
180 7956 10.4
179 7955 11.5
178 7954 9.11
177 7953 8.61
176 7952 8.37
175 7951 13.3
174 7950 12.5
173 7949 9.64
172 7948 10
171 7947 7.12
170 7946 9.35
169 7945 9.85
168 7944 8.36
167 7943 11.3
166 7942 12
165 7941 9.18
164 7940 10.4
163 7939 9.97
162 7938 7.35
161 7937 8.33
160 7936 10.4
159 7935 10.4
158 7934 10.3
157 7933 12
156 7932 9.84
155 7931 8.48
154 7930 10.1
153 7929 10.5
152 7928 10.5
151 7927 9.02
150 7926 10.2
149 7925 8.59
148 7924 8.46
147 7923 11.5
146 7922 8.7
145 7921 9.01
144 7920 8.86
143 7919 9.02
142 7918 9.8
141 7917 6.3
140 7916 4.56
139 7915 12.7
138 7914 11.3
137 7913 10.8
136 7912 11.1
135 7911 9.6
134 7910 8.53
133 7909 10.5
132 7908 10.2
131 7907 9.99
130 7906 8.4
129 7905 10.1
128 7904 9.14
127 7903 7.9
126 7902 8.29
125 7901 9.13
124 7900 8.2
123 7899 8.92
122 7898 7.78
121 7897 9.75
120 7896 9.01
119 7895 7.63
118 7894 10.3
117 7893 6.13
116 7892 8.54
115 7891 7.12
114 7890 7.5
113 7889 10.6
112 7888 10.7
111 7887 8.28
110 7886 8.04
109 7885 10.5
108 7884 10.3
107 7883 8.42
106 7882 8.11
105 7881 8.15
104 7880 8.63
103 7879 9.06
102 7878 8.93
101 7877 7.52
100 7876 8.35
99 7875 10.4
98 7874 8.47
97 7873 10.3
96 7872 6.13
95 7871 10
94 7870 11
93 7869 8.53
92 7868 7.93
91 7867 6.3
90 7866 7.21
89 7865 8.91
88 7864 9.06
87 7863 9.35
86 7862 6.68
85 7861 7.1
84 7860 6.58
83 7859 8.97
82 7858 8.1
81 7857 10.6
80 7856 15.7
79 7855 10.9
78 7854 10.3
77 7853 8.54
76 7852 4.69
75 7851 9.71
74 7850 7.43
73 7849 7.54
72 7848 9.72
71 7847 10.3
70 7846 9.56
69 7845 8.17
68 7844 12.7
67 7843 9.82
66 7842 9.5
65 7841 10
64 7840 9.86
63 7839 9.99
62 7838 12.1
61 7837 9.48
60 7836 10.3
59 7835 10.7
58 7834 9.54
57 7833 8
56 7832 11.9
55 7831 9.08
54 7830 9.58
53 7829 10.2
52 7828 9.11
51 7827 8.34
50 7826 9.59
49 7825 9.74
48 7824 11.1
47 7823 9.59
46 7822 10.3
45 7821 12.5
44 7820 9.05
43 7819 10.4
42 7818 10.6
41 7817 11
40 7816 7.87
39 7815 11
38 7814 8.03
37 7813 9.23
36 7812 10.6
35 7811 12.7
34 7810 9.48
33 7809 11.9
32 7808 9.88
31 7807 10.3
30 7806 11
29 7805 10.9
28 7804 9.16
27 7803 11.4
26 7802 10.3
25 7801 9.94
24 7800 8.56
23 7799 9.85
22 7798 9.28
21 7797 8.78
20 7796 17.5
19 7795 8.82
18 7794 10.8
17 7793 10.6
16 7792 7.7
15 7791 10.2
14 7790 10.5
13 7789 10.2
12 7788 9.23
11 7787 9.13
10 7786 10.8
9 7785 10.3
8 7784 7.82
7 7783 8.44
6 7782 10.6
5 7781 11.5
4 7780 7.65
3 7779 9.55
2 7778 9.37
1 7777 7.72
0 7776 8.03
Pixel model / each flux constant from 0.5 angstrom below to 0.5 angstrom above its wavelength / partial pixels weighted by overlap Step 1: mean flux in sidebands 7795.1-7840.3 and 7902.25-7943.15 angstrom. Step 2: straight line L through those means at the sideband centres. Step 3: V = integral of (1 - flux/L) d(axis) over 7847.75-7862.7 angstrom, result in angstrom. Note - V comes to 1.7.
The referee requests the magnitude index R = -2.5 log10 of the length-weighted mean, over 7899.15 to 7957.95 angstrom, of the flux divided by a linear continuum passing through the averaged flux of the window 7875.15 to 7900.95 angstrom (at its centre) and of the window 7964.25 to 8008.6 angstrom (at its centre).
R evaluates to -0.07 mag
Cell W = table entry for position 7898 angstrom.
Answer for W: 7.78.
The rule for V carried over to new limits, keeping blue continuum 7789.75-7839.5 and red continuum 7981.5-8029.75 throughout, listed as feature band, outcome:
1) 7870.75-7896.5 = 2.9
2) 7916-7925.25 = 0.9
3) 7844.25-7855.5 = 1.2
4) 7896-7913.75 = 0.7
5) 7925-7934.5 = -0.4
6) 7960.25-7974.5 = -0.8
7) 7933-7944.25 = -0.5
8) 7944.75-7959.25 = -0.6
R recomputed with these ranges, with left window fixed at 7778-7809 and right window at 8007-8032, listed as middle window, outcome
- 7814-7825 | -0.03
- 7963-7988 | -0.06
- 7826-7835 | 0.04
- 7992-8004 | 0.06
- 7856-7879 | 0.14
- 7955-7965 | 0.02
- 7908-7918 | 0.01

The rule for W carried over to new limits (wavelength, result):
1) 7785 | 10.3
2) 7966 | 10.4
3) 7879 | 9.06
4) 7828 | 9.11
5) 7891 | 7.12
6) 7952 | 8.37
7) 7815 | 11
